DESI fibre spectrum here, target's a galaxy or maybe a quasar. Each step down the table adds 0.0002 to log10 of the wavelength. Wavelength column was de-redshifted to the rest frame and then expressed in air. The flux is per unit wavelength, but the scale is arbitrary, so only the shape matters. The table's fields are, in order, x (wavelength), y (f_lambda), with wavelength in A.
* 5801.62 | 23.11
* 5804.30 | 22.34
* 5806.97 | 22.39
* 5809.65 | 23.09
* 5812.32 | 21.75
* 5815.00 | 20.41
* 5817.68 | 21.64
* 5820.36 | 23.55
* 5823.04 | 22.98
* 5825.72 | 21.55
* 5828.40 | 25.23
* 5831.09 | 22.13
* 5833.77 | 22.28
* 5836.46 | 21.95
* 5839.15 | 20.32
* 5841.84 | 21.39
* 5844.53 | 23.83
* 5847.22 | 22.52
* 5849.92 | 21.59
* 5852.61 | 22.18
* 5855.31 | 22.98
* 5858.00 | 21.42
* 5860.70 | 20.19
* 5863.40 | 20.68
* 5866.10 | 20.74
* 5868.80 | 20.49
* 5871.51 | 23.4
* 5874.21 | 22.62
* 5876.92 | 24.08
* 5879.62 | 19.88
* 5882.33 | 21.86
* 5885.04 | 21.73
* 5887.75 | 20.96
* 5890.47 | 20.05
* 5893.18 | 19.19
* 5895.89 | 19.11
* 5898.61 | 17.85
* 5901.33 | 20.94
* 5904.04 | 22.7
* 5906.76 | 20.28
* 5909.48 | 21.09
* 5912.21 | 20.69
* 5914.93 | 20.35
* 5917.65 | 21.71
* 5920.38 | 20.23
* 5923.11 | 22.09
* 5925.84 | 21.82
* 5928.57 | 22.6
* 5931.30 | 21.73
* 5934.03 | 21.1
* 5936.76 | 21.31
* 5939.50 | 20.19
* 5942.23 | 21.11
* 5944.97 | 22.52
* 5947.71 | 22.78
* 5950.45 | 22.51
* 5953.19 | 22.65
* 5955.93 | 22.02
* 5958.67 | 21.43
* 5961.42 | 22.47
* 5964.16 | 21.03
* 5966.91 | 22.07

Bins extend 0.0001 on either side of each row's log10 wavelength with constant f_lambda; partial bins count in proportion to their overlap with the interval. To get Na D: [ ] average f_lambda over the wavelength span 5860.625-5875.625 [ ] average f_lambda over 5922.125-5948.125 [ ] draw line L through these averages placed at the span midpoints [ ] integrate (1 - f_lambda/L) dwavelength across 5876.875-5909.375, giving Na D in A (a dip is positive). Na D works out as 1.4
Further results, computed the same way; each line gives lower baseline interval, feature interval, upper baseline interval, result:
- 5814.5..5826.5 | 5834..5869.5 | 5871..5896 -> 0.25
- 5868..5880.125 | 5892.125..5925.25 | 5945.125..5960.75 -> 2.60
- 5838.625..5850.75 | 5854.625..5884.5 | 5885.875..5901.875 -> -1.15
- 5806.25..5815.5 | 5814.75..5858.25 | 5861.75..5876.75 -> -0.80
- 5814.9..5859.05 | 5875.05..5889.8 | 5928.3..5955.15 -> 0.29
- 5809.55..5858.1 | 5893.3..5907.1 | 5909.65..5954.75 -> 1.09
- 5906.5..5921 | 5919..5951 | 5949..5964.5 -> -0.32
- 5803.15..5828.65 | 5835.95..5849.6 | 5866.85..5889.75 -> 0.09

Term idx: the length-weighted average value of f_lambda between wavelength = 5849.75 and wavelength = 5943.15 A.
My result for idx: 21.2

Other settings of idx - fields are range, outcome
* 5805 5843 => 22.2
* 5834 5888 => 21.8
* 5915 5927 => 21.3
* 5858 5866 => 20.6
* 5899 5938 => 21.2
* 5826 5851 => 22.3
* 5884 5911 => 20.4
